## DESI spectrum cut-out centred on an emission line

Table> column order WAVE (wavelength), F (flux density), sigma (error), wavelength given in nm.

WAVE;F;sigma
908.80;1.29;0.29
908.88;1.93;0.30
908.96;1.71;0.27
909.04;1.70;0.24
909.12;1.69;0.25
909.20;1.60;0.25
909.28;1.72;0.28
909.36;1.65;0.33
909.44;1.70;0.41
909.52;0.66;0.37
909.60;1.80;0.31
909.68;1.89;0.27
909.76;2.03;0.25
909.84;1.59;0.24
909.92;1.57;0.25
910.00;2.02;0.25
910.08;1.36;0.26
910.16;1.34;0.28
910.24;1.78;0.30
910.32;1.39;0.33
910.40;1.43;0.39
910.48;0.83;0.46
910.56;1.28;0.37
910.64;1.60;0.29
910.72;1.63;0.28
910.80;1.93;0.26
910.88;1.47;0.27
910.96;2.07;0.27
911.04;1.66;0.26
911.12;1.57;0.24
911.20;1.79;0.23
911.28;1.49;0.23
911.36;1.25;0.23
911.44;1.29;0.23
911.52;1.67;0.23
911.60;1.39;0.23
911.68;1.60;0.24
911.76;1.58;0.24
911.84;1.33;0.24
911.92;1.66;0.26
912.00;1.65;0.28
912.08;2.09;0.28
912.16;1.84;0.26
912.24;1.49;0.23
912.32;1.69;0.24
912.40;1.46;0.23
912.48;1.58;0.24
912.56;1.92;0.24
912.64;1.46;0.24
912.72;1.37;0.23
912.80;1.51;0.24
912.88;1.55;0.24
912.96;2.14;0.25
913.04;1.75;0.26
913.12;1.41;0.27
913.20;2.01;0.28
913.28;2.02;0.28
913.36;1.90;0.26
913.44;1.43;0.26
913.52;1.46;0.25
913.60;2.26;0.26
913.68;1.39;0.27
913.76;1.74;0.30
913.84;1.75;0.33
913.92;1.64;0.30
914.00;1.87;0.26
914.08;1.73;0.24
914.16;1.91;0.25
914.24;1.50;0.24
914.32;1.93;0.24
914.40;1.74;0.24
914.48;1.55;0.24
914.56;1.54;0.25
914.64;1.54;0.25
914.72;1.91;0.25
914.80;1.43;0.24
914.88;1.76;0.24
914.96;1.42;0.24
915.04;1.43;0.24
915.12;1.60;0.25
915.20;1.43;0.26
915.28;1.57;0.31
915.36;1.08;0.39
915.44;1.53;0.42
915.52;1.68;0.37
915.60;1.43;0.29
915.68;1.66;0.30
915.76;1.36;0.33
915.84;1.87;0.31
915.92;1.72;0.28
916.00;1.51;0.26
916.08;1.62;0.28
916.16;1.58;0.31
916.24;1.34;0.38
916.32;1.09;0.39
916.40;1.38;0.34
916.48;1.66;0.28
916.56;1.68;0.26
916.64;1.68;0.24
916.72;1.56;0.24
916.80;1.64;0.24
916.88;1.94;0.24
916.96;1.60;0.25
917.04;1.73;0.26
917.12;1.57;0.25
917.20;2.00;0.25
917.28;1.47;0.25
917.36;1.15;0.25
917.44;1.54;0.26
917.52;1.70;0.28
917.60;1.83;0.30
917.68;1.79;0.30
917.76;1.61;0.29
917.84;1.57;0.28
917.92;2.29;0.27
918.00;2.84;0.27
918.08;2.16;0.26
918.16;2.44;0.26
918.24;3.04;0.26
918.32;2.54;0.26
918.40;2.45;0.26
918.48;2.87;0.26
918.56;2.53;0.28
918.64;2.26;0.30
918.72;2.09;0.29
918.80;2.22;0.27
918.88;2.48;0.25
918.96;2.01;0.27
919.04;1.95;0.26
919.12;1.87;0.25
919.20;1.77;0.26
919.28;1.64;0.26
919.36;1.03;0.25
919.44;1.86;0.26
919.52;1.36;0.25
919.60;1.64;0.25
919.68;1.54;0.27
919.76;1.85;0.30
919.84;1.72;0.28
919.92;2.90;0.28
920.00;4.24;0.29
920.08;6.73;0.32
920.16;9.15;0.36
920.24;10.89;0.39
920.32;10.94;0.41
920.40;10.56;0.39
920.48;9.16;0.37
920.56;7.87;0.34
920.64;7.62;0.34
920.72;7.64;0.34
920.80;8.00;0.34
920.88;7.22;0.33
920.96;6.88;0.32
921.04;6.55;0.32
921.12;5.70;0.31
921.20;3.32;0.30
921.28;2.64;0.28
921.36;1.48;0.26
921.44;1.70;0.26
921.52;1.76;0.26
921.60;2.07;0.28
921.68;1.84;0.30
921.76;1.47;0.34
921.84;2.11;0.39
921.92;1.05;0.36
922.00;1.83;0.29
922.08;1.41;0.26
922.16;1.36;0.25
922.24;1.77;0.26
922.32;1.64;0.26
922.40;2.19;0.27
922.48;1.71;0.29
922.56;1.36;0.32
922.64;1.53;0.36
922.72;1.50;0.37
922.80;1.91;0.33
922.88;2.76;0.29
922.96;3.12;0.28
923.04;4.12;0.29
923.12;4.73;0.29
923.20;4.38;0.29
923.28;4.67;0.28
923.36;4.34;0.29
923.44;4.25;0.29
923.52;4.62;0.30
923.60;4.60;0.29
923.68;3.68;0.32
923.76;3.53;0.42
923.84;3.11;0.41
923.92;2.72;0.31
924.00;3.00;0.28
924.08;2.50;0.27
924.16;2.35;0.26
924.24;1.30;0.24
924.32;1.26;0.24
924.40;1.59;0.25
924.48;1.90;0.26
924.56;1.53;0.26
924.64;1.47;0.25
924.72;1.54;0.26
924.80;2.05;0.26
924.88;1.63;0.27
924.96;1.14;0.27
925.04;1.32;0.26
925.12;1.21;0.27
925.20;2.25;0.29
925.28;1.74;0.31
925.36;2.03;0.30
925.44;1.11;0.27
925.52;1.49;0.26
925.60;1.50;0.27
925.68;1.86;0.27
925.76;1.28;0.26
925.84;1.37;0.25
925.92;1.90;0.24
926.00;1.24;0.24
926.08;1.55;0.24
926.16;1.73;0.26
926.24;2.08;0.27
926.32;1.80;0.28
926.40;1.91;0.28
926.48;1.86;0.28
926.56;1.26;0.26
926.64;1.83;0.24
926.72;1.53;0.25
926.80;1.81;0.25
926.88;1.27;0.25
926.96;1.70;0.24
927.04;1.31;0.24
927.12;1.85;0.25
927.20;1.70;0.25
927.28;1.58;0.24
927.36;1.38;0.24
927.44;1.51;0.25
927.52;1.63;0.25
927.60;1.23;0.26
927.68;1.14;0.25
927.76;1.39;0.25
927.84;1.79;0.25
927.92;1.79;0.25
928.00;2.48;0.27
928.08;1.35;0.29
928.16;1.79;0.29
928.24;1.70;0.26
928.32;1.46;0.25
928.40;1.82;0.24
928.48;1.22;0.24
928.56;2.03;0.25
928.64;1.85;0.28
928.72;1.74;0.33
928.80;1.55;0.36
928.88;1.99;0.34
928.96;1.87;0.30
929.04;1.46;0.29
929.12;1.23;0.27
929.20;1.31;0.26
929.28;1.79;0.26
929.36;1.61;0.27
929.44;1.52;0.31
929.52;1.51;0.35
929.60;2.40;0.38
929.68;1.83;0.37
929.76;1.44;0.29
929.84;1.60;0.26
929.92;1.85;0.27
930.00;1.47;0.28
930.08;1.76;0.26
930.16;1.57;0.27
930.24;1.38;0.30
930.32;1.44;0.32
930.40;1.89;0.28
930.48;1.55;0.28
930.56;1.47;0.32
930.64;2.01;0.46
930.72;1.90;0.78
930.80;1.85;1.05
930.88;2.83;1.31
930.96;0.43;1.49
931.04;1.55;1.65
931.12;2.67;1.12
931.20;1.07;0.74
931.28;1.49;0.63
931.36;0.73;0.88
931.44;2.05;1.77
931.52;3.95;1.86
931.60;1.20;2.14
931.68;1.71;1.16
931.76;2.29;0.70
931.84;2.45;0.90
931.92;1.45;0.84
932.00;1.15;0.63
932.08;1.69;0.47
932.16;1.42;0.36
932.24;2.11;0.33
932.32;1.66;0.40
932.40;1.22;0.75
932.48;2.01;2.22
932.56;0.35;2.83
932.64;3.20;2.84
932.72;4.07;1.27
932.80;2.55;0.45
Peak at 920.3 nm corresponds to Halpha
